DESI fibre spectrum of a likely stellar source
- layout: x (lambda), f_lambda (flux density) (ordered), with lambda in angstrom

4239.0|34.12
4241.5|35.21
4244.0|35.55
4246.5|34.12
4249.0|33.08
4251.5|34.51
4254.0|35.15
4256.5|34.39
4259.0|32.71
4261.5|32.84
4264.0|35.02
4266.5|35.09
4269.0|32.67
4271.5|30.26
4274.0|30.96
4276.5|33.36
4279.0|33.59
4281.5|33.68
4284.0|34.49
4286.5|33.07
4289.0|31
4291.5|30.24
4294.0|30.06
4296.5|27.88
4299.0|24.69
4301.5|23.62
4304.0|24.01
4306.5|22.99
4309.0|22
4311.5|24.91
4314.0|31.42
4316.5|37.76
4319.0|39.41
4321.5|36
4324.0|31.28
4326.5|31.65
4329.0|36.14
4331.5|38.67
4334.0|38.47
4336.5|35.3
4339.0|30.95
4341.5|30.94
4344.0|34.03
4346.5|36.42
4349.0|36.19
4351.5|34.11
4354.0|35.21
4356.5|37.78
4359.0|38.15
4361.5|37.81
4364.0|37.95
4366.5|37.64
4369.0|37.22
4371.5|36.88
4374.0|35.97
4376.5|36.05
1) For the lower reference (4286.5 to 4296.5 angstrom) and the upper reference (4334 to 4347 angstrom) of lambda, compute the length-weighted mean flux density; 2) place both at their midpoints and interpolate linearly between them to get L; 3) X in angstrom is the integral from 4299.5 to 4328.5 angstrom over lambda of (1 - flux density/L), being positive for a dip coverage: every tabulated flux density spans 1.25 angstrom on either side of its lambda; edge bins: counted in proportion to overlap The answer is 2.25 angstrom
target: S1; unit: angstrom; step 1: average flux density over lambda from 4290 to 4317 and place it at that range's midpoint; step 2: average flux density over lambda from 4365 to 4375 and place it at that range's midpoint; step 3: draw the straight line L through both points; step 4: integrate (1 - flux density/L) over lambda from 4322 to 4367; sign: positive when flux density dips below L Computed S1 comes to -3.2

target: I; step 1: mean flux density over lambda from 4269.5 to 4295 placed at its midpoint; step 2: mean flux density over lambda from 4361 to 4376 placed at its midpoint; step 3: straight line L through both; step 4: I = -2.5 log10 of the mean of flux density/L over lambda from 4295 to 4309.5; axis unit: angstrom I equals 0.34 mag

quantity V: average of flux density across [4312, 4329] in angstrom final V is 34.3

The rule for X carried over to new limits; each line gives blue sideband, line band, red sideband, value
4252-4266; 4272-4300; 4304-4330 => 1.2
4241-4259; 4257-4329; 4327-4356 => 7.6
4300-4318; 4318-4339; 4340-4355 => -3.4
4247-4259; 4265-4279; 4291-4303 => -0.7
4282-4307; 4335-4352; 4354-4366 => 0.6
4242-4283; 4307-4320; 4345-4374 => 1.8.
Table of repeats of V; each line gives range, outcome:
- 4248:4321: 31.2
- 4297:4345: 31.2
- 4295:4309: 24.5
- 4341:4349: 34.4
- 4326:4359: 35.3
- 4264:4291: 32.8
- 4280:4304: 29.6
